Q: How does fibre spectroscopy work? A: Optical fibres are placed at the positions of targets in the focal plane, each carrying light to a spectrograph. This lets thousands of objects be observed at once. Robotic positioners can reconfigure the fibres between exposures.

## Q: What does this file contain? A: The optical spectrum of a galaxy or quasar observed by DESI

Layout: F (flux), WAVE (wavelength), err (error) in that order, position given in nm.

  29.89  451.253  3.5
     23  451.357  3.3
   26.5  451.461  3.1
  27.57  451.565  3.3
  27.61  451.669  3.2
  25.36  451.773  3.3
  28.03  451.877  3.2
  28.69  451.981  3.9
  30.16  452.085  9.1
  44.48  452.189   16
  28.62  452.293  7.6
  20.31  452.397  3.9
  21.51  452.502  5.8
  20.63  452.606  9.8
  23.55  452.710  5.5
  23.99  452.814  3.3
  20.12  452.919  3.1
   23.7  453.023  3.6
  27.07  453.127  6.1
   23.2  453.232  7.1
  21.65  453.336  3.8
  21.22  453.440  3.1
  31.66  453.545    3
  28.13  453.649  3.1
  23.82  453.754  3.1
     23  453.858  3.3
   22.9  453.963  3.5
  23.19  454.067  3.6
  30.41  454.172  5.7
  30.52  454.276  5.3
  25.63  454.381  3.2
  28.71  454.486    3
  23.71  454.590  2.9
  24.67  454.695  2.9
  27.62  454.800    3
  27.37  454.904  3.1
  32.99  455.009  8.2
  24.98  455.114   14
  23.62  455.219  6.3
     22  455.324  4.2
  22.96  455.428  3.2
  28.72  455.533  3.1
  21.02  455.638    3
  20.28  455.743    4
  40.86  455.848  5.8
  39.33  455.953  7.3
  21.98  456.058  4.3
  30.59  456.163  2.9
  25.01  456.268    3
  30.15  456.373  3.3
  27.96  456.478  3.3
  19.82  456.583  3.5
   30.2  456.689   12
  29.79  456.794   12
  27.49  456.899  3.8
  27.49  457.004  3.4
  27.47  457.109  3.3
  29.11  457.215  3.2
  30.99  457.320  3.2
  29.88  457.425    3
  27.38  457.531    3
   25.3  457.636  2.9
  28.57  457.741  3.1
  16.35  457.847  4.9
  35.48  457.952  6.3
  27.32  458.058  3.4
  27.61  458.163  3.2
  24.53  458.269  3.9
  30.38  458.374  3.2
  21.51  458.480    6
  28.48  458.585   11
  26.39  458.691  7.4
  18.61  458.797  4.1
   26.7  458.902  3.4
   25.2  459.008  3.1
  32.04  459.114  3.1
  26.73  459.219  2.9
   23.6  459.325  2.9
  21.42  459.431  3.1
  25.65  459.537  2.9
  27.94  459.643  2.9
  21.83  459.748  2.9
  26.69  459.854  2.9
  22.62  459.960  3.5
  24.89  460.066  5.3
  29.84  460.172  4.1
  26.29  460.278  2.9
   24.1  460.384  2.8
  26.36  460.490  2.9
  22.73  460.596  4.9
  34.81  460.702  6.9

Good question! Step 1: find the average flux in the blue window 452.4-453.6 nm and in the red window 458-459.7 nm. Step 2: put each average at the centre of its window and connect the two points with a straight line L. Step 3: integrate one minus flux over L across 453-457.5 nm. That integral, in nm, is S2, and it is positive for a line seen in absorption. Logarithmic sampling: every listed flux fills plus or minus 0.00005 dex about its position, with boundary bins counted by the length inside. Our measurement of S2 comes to -0.46 nm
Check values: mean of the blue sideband 23.4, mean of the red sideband 25.9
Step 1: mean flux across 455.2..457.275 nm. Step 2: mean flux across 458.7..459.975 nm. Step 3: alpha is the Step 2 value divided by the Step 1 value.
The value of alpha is 0.9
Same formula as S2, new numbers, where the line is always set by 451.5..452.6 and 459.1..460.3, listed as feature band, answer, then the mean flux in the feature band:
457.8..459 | 0.01 nm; 25.8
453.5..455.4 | 0.06 nm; 26.3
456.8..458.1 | -0.08 nm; 27.8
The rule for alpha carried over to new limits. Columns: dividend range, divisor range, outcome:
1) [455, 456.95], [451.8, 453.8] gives 1.05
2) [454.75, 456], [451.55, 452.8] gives 1.02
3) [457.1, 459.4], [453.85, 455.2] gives 1.00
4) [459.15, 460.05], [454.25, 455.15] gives 0.91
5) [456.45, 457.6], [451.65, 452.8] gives 1.03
